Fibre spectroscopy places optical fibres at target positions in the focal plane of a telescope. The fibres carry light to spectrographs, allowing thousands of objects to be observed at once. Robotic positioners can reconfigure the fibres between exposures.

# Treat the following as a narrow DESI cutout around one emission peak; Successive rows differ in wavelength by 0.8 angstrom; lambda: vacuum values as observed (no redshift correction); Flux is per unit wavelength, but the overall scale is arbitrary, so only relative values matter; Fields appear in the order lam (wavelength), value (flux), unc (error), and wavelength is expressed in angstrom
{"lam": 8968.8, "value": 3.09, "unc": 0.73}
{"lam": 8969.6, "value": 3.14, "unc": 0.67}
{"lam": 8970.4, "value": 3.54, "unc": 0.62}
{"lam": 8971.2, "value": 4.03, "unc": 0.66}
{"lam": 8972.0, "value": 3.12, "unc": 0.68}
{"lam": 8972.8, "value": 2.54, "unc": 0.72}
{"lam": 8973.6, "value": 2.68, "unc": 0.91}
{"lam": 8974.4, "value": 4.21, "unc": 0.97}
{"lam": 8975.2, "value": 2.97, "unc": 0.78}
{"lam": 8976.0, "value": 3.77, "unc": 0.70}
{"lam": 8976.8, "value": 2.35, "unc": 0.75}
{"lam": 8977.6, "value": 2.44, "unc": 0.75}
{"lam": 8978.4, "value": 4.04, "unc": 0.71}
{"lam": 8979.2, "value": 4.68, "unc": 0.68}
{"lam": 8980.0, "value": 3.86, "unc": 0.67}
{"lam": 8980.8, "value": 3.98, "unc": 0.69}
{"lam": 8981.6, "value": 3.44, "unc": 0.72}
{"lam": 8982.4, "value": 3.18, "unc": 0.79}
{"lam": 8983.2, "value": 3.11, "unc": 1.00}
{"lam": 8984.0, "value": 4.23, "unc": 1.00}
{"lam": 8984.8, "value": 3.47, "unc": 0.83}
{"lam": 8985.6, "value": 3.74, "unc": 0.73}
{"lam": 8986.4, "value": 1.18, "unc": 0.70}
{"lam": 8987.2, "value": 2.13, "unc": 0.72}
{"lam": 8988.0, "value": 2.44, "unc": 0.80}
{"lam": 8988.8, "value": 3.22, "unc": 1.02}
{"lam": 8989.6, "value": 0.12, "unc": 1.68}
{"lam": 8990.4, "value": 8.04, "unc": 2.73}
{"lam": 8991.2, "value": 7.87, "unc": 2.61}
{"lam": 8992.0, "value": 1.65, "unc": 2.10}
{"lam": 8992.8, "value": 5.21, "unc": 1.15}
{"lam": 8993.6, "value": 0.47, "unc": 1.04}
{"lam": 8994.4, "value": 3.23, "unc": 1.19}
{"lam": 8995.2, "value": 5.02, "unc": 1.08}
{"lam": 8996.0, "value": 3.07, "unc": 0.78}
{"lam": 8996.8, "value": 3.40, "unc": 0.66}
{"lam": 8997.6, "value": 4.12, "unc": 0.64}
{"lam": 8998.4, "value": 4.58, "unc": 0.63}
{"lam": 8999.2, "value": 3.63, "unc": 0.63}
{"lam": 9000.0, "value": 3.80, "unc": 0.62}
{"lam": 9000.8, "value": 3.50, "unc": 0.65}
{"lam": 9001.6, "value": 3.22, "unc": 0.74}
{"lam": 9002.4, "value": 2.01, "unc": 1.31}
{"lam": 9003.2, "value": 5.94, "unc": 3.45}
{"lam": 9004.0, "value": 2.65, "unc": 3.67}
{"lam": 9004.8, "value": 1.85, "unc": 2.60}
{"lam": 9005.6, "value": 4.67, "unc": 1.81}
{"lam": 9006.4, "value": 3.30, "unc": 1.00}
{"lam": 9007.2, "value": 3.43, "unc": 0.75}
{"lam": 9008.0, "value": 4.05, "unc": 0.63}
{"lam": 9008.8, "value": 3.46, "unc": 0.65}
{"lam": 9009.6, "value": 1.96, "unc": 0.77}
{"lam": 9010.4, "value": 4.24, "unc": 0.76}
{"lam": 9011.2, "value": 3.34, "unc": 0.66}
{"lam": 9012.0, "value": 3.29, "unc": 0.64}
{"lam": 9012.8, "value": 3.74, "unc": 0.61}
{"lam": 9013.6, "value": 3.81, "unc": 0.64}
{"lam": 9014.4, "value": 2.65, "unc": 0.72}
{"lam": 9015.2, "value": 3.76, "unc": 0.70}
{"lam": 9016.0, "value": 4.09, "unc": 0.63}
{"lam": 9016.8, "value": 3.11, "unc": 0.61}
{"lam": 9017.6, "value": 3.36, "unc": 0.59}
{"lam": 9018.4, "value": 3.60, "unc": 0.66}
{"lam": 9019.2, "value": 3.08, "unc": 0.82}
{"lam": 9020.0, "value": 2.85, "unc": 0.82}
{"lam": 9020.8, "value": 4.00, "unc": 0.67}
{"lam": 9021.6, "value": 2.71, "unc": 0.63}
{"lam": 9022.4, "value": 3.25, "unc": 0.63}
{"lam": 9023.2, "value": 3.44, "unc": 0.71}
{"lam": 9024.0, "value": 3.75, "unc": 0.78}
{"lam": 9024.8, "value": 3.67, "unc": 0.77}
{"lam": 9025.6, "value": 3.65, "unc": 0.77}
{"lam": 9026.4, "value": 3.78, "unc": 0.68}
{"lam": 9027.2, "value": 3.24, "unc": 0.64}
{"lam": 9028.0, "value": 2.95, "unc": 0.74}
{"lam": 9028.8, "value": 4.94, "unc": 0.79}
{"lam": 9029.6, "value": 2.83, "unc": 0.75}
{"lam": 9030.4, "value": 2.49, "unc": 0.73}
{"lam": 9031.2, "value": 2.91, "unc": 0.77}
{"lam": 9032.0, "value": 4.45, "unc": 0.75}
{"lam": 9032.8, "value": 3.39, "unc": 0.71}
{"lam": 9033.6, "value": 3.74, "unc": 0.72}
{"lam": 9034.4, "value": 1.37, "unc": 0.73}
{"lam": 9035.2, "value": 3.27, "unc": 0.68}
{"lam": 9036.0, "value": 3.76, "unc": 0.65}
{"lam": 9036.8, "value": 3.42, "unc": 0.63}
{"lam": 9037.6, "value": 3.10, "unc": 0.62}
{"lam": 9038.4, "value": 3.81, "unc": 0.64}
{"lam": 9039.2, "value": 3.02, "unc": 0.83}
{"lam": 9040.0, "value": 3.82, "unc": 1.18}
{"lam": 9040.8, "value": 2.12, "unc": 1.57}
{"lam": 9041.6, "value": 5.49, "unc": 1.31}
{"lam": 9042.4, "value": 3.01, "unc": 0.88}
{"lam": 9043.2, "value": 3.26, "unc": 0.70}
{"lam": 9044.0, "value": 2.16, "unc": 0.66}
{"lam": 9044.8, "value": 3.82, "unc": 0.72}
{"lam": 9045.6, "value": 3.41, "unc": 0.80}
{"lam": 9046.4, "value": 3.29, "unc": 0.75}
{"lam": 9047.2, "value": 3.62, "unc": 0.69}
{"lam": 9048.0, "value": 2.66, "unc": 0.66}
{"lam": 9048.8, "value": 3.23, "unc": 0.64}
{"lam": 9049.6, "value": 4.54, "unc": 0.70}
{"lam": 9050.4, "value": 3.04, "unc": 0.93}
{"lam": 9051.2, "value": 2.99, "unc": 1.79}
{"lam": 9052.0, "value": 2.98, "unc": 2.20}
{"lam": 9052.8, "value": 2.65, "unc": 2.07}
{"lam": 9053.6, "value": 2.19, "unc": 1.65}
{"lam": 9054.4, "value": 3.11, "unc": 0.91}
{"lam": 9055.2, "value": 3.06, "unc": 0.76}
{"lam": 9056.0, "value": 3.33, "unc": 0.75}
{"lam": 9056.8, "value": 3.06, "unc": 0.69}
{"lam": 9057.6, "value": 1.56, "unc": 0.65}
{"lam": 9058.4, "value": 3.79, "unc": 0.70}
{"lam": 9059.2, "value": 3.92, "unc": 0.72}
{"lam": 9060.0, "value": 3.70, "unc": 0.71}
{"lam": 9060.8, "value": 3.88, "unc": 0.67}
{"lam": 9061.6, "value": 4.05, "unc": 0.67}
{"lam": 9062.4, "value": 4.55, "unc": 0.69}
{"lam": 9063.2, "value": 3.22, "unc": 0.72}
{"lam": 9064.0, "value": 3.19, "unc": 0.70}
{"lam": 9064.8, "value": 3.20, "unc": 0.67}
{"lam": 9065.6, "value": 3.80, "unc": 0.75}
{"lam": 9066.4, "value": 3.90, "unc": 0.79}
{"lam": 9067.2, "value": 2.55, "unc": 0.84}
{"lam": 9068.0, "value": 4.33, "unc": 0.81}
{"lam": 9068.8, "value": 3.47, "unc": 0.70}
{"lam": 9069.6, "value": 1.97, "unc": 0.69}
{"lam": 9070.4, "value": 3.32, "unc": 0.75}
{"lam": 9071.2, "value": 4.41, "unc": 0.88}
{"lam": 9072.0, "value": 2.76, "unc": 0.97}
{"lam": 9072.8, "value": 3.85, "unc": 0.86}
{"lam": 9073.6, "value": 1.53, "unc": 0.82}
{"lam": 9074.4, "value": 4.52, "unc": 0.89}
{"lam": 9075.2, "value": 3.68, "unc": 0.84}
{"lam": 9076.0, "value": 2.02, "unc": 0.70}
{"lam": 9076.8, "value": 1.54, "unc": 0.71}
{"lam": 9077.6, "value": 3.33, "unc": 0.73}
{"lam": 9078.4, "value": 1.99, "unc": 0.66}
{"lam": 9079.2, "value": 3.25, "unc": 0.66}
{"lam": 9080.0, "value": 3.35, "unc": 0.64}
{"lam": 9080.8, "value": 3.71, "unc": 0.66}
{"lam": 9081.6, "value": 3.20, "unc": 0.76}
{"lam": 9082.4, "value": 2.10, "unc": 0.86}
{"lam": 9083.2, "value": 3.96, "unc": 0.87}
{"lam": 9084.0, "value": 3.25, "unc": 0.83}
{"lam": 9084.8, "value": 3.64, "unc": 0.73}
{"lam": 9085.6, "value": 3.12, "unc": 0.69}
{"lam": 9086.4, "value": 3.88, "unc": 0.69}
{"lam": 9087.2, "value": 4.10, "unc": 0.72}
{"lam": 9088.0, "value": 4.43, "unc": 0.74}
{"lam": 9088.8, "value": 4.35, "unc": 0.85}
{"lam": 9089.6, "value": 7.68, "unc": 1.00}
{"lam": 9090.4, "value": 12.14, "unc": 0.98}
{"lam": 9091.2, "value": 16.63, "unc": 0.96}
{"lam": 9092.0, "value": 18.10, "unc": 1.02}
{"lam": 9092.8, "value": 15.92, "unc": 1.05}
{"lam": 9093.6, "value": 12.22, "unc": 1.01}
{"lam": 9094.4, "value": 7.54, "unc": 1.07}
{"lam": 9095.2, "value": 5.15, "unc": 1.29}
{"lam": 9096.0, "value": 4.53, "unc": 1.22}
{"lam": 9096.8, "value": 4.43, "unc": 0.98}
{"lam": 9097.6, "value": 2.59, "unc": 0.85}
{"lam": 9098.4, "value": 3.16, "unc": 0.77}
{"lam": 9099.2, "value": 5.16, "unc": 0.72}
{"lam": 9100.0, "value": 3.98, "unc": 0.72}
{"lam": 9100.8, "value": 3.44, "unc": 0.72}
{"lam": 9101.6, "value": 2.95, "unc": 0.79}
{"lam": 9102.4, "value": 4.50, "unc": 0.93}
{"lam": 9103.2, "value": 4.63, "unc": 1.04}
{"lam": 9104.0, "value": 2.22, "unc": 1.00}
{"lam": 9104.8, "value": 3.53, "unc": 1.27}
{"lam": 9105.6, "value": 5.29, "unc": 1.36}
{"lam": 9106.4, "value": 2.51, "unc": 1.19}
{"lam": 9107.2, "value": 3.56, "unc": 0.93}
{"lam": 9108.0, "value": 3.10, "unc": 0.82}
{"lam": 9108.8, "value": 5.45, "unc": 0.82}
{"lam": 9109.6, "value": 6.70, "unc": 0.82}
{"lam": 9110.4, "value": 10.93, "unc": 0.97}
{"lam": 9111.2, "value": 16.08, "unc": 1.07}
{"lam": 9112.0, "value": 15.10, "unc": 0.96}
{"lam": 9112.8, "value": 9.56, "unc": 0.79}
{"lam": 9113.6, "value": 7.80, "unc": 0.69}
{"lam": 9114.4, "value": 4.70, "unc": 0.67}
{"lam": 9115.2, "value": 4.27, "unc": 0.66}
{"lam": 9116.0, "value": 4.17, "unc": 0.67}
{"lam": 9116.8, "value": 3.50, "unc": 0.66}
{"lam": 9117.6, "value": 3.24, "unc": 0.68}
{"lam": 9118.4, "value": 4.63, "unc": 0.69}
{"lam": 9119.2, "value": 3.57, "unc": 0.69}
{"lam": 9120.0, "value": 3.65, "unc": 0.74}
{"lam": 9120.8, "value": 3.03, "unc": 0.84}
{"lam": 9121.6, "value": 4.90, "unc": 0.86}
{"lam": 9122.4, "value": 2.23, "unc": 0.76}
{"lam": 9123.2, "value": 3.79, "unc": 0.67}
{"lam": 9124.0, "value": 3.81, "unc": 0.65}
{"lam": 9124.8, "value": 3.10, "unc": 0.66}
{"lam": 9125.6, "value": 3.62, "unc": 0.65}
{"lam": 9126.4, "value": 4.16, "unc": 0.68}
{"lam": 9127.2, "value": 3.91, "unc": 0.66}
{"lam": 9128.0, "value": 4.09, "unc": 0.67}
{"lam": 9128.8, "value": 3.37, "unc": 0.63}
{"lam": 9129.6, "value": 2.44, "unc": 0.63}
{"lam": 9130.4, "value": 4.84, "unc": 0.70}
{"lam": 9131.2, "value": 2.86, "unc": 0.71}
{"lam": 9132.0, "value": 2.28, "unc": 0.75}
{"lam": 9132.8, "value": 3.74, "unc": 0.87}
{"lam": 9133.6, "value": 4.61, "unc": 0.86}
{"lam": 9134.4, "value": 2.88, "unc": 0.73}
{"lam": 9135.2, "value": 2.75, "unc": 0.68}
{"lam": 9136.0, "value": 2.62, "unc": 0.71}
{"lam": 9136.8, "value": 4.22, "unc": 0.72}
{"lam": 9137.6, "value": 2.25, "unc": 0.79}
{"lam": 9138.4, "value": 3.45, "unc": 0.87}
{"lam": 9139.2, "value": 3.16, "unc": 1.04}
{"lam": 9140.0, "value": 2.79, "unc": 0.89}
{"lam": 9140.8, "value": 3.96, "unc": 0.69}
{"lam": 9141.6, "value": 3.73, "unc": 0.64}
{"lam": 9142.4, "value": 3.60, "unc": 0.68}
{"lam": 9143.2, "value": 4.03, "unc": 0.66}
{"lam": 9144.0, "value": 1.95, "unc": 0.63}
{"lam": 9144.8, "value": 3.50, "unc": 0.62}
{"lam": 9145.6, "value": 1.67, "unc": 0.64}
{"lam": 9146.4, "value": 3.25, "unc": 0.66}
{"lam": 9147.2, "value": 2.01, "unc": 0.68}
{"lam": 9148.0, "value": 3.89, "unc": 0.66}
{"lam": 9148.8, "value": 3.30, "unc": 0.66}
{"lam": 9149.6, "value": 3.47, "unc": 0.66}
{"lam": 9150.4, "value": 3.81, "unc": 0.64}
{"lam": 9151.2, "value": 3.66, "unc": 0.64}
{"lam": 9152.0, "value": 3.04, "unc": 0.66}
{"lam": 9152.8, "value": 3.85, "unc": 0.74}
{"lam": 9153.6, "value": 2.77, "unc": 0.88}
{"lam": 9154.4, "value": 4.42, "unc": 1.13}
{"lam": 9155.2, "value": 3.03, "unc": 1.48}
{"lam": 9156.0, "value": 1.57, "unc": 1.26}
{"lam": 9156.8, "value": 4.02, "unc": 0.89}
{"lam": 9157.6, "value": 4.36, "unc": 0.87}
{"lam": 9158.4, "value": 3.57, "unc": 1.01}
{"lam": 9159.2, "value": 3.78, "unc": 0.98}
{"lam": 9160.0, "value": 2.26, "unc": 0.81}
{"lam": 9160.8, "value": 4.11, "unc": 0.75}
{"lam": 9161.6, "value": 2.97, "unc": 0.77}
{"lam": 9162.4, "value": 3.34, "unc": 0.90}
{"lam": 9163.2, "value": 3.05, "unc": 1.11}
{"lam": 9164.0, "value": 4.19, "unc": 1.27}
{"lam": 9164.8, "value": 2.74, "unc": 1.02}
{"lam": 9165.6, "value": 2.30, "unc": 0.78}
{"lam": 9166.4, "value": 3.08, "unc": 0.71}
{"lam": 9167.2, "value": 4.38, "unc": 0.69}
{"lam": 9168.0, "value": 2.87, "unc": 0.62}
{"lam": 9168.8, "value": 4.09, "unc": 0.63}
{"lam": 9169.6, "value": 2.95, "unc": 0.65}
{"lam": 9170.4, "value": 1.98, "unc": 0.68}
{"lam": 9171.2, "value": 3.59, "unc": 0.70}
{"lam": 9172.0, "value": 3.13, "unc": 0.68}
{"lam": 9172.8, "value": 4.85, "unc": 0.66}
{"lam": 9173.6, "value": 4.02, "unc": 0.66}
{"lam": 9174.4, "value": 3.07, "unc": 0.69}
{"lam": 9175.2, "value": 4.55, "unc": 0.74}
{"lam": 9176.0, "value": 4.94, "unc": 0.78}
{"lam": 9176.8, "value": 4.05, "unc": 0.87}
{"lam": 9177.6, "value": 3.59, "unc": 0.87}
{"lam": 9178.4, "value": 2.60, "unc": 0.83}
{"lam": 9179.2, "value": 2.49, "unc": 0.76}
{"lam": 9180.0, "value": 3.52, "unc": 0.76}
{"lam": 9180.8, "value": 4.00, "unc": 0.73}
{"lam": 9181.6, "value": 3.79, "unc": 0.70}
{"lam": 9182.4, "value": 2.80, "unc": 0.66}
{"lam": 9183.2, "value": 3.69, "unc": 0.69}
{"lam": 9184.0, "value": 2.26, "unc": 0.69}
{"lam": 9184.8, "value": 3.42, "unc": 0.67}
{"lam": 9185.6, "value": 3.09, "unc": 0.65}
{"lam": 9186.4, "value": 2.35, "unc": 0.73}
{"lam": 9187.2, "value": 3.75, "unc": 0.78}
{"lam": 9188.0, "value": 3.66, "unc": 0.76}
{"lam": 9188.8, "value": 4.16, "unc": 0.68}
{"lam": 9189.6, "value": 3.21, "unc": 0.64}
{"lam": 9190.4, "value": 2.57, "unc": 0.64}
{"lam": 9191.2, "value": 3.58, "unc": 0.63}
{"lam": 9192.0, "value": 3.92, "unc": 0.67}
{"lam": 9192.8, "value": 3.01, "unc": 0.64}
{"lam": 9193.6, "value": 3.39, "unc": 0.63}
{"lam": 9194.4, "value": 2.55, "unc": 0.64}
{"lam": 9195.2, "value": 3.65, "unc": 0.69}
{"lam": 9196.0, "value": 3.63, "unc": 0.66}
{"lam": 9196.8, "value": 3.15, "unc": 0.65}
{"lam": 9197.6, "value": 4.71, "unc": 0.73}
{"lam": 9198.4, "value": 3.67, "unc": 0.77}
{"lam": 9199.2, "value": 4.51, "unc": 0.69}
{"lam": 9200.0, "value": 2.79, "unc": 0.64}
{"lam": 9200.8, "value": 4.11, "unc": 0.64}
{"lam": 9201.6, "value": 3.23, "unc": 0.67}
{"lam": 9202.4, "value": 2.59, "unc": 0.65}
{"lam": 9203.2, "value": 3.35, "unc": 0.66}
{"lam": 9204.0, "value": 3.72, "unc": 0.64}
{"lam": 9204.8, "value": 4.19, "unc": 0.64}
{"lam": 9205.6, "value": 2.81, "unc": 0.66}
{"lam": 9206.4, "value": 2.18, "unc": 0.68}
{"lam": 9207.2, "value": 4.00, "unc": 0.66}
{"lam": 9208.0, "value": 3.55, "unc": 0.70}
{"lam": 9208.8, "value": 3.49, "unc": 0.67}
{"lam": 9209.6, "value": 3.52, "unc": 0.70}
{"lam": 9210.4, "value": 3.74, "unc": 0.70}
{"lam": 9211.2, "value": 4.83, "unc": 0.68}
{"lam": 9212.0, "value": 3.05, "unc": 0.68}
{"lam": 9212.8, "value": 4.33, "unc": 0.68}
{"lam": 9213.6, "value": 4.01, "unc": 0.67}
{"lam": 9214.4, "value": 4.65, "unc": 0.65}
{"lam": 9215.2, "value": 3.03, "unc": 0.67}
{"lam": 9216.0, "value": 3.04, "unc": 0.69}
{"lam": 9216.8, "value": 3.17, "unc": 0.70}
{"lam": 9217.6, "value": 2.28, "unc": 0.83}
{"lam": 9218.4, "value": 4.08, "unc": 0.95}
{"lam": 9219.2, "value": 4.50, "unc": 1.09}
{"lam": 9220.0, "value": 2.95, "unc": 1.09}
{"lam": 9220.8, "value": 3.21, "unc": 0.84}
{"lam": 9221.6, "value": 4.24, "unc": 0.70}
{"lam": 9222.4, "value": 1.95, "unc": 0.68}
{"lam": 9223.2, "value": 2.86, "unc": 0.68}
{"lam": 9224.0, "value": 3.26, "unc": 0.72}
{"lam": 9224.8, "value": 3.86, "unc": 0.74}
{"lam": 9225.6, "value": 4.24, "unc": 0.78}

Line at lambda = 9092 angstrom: [S II]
